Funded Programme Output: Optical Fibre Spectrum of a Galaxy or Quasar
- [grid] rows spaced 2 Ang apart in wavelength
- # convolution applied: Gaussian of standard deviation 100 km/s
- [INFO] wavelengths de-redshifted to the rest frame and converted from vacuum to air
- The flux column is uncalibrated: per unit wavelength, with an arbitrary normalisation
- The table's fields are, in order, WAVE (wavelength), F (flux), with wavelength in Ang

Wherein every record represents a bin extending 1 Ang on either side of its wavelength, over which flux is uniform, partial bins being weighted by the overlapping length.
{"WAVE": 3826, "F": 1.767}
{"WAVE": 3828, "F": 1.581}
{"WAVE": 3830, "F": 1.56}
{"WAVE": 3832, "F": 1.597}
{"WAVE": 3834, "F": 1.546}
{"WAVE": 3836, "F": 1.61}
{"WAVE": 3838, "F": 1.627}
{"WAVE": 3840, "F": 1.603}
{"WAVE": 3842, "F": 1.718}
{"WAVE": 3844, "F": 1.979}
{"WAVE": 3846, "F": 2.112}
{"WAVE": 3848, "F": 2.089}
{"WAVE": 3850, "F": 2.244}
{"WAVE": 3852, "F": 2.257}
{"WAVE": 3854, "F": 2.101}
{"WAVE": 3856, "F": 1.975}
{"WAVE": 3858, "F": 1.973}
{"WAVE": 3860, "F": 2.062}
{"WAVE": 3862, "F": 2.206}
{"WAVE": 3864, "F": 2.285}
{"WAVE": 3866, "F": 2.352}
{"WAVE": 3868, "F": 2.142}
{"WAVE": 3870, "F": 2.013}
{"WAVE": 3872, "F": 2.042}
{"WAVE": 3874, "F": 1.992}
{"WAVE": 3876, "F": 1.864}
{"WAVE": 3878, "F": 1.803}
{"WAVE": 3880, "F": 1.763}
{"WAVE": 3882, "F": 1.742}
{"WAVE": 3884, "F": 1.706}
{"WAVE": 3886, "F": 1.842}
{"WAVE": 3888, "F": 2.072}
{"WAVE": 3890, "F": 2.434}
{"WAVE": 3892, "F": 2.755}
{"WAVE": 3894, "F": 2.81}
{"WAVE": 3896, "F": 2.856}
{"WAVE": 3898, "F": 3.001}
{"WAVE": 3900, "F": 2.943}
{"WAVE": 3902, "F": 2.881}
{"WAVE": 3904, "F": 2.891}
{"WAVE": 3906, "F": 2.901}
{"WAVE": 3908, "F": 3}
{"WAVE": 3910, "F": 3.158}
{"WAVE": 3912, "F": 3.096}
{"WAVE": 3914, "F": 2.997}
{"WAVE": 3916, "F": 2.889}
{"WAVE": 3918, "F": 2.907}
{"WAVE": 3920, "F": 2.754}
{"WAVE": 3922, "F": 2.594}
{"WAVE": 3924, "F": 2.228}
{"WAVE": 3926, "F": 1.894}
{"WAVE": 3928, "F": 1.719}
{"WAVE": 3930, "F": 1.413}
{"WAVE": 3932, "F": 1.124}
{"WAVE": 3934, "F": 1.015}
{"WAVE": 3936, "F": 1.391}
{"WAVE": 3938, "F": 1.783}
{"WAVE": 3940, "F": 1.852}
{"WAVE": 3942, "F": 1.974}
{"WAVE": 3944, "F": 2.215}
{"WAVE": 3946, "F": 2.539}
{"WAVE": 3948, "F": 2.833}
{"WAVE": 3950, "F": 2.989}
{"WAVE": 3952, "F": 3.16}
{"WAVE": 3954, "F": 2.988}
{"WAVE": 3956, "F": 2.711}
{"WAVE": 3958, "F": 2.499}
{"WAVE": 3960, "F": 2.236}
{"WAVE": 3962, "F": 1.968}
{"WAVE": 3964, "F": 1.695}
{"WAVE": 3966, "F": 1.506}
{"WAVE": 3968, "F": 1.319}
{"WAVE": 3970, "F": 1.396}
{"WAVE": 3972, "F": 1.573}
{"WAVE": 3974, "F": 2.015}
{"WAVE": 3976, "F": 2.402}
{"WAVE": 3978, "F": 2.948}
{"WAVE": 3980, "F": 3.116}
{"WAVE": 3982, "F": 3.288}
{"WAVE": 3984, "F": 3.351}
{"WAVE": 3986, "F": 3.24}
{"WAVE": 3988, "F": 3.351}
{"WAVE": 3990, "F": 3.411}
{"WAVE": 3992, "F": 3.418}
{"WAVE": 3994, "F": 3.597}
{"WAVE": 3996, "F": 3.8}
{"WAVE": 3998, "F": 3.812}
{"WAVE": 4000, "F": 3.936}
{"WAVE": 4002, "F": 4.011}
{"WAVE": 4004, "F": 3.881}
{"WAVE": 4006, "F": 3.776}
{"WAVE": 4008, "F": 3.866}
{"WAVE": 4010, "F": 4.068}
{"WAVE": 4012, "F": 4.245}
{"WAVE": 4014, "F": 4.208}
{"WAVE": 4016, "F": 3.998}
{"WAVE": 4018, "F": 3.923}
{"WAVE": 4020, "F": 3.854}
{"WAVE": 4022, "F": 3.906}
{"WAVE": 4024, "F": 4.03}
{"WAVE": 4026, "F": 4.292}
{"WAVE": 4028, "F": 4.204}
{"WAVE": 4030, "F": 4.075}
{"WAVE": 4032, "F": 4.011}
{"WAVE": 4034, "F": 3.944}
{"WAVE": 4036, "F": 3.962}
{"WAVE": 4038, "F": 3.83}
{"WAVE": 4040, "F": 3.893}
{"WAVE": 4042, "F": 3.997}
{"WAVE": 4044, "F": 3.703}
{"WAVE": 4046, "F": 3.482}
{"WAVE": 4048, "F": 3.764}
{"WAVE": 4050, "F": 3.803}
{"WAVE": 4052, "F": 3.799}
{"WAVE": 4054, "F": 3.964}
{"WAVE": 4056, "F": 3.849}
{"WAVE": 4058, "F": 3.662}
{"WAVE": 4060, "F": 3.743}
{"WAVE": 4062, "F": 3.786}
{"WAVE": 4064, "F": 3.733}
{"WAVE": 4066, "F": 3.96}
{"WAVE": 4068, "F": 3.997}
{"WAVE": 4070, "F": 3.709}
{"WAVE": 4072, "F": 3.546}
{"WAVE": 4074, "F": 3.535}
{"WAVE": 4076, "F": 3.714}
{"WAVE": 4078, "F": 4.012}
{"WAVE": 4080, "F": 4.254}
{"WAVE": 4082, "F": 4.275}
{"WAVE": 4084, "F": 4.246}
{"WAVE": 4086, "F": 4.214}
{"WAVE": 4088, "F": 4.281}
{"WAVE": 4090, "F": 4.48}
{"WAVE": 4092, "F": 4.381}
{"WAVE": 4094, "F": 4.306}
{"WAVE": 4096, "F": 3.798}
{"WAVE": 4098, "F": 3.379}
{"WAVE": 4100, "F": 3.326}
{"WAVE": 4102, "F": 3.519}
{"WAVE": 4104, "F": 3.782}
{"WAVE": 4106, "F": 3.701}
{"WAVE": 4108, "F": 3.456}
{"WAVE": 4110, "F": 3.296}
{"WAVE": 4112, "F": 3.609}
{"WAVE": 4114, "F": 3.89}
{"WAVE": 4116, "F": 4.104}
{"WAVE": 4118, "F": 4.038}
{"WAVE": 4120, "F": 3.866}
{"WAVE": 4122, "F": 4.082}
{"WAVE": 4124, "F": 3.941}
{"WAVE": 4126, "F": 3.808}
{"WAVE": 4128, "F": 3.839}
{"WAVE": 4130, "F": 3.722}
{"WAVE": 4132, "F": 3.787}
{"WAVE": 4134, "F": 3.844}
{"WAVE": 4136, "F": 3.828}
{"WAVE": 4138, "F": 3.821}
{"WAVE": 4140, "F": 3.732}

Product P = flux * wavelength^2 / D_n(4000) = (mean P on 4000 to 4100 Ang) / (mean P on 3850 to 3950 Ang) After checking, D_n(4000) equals 1.9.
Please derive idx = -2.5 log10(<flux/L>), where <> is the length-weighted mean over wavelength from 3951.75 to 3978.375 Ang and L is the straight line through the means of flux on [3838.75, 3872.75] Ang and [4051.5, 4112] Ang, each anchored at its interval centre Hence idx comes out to 0.345 mag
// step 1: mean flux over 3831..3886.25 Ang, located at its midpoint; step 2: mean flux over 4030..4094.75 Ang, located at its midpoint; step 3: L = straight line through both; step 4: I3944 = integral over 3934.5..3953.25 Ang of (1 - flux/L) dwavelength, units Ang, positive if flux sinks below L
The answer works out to 3.4 Ang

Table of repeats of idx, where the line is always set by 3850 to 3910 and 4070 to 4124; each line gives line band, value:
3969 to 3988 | 0.16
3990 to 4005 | -0.19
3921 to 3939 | 0.50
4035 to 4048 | -0.10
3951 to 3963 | 0.11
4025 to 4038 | -0.19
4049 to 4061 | -0.07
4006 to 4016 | -0.24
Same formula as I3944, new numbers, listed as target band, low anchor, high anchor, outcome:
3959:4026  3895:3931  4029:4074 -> 3.3 Ang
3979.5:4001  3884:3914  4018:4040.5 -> 0.8 Ang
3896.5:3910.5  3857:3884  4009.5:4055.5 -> -3.2 Ang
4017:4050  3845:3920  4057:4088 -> -3.1 Ang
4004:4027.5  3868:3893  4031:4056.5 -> -3.2 Ang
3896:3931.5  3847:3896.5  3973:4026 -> -0.8 Ang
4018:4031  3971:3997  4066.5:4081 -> -2.5 Ang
